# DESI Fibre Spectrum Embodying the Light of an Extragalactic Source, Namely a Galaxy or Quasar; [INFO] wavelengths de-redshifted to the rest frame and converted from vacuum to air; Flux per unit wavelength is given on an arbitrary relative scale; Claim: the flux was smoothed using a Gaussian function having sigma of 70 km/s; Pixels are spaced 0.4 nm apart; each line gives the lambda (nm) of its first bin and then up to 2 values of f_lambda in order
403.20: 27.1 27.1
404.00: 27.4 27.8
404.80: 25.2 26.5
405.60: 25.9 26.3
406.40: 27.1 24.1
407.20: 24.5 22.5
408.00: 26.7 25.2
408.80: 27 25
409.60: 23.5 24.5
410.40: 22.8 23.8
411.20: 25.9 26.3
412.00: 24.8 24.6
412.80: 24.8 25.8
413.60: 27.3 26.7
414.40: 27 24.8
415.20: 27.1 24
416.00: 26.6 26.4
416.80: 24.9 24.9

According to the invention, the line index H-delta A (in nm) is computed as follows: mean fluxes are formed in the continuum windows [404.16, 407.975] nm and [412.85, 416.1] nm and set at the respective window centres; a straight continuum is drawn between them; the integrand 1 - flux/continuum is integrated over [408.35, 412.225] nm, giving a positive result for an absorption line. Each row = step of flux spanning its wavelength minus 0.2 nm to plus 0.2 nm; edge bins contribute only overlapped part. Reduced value 0.15 nm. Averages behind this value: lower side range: 25.6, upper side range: 26.1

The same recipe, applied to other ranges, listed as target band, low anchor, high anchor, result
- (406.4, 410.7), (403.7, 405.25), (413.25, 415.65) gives 0.305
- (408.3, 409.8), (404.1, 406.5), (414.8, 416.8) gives 0.061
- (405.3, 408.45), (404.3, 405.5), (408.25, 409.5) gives 0.077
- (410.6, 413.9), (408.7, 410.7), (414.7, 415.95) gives -0.073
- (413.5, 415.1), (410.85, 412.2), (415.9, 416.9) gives -0.041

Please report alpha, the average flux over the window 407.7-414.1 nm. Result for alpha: 25.2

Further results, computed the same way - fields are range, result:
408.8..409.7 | 24.9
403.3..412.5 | 25.4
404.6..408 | 25.3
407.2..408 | 24.1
